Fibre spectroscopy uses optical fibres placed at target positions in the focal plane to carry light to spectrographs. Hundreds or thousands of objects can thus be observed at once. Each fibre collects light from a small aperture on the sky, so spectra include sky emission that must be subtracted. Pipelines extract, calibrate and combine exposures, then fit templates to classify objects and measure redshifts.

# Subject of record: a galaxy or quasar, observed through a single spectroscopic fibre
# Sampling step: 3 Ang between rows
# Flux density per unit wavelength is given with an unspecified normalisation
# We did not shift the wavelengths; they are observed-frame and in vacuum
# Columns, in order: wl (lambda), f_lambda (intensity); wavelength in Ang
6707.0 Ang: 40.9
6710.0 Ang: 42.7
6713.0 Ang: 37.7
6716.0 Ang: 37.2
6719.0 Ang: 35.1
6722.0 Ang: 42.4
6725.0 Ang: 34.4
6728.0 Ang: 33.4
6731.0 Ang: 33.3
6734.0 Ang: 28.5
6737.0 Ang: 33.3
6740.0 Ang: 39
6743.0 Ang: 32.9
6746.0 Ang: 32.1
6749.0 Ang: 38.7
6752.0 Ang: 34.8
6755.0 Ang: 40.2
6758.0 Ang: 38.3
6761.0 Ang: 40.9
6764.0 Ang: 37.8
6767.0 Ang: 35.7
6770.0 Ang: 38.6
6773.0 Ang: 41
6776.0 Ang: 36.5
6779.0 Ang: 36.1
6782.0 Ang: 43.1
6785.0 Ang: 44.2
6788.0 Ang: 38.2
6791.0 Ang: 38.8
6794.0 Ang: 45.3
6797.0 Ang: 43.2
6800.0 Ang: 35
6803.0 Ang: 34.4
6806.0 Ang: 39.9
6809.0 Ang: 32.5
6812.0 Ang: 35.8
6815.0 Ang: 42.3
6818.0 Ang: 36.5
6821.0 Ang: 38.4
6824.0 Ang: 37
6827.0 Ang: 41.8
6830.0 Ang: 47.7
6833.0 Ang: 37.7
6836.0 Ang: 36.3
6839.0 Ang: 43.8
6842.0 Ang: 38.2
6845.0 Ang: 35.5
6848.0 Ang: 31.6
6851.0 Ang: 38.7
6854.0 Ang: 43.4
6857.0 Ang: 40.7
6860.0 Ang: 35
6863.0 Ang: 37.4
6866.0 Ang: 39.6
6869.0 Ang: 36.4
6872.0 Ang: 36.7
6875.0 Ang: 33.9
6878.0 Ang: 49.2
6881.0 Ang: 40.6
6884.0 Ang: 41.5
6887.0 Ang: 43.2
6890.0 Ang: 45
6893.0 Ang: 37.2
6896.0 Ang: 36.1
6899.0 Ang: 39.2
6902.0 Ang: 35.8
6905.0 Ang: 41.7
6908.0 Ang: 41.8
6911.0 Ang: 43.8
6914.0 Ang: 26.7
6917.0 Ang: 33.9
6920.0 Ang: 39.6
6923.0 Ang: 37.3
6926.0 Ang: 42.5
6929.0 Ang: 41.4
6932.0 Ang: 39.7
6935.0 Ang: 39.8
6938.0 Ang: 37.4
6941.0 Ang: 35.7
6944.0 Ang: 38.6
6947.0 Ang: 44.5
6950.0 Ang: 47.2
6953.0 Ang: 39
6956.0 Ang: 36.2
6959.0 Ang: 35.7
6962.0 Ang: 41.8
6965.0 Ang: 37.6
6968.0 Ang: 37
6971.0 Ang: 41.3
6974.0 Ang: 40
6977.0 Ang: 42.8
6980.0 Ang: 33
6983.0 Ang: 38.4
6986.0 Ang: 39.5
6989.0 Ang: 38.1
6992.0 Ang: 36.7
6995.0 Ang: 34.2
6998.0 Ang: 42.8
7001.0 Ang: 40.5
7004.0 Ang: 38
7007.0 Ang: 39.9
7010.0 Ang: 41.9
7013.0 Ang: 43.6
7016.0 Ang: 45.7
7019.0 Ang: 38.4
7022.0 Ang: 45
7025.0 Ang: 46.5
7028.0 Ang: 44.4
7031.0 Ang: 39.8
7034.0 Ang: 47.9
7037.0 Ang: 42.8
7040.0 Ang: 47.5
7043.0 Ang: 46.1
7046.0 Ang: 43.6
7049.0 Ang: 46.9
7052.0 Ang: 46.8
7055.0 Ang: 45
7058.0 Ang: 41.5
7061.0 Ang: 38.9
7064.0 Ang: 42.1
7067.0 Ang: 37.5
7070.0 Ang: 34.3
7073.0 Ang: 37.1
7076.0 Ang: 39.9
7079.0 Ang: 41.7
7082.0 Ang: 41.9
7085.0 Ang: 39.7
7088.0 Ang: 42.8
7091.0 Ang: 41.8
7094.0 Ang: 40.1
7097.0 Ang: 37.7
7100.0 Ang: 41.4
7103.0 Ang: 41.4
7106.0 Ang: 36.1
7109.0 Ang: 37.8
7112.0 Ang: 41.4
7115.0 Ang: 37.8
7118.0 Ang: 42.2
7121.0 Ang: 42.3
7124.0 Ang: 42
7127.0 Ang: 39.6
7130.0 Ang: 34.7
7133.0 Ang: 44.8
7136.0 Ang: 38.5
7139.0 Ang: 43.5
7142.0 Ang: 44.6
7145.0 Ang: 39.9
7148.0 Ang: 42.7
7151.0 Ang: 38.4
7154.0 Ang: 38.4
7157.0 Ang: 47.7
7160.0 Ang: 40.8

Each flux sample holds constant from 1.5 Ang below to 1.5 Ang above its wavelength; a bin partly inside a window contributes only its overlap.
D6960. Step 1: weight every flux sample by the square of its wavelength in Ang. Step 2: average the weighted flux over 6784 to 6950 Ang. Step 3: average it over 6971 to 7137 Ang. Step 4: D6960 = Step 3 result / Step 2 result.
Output 1.11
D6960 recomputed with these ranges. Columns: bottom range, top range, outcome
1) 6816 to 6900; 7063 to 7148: 1.10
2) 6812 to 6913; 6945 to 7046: 1.08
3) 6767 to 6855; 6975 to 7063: 1.14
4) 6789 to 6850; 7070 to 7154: 1.14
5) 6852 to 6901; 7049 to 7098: 1.09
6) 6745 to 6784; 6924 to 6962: 1.10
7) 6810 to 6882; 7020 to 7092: 1.16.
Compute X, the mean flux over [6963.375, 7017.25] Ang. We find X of 39.5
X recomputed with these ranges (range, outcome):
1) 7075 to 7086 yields 40.9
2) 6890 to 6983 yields 38.9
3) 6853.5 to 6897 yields 39.7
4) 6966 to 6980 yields 39.4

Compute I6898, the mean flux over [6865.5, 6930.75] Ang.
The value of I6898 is 39.2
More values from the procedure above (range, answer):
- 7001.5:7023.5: 41.7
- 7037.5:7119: 41.2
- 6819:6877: 38.5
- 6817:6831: 40.1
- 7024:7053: 45.2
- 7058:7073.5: 38.4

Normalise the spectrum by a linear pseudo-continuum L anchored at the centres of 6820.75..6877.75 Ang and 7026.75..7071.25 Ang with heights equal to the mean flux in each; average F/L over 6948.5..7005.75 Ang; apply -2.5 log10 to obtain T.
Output 0.07 mag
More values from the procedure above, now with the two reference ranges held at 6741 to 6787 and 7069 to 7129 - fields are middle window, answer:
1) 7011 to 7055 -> -0.13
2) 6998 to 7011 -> -0.02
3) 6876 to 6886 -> -0.12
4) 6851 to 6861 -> -0.03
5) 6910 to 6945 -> 0.03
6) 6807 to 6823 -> 0.03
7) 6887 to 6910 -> -0.03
